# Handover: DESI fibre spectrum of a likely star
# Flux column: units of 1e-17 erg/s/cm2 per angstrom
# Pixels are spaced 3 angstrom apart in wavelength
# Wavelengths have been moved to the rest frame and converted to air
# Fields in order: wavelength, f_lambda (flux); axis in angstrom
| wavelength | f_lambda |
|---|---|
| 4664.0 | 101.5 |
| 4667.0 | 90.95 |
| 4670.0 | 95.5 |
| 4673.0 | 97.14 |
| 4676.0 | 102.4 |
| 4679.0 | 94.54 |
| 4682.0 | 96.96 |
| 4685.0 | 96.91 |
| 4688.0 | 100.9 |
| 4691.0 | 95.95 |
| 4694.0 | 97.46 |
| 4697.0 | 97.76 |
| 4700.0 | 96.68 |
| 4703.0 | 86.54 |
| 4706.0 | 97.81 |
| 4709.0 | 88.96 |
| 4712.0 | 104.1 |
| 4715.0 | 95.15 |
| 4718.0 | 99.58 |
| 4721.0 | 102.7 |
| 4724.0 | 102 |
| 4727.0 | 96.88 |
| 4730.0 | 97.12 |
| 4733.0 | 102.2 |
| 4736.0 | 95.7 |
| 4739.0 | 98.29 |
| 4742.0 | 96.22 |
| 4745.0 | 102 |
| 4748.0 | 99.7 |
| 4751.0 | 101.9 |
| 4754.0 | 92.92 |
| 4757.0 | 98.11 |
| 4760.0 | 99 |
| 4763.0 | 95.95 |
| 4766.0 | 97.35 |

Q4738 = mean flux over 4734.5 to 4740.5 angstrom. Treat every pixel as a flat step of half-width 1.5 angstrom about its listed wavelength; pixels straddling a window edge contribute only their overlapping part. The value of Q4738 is 97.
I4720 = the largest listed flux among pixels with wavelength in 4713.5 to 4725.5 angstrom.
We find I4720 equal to 102.7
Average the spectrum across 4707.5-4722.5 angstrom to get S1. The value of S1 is 98.1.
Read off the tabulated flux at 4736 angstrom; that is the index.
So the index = 95.7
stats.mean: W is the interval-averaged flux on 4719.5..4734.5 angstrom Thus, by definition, 100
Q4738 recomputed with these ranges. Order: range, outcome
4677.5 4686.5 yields 96.1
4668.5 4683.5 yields 97.3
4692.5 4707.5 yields 95.3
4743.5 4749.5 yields 101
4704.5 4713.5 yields 97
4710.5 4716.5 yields 99.6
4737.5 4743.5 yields 97.3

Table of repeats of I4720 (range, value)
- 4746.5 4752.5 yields 101.9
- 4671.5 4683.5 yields 102.4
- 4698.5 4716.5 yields 104.1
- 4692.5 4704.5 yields 97.76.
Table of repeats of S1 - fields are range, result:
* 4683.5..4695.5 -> 97.8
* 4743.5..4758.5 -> 98.9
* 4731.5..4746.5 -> 98.9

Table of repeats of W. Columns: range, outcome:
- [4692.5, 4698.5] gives 97.6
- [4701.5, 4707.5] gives 92.2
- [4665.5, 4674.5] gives 94.5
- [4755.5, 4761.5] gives 98.6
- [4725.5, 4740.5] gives 98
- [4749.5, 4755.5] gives 97.4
